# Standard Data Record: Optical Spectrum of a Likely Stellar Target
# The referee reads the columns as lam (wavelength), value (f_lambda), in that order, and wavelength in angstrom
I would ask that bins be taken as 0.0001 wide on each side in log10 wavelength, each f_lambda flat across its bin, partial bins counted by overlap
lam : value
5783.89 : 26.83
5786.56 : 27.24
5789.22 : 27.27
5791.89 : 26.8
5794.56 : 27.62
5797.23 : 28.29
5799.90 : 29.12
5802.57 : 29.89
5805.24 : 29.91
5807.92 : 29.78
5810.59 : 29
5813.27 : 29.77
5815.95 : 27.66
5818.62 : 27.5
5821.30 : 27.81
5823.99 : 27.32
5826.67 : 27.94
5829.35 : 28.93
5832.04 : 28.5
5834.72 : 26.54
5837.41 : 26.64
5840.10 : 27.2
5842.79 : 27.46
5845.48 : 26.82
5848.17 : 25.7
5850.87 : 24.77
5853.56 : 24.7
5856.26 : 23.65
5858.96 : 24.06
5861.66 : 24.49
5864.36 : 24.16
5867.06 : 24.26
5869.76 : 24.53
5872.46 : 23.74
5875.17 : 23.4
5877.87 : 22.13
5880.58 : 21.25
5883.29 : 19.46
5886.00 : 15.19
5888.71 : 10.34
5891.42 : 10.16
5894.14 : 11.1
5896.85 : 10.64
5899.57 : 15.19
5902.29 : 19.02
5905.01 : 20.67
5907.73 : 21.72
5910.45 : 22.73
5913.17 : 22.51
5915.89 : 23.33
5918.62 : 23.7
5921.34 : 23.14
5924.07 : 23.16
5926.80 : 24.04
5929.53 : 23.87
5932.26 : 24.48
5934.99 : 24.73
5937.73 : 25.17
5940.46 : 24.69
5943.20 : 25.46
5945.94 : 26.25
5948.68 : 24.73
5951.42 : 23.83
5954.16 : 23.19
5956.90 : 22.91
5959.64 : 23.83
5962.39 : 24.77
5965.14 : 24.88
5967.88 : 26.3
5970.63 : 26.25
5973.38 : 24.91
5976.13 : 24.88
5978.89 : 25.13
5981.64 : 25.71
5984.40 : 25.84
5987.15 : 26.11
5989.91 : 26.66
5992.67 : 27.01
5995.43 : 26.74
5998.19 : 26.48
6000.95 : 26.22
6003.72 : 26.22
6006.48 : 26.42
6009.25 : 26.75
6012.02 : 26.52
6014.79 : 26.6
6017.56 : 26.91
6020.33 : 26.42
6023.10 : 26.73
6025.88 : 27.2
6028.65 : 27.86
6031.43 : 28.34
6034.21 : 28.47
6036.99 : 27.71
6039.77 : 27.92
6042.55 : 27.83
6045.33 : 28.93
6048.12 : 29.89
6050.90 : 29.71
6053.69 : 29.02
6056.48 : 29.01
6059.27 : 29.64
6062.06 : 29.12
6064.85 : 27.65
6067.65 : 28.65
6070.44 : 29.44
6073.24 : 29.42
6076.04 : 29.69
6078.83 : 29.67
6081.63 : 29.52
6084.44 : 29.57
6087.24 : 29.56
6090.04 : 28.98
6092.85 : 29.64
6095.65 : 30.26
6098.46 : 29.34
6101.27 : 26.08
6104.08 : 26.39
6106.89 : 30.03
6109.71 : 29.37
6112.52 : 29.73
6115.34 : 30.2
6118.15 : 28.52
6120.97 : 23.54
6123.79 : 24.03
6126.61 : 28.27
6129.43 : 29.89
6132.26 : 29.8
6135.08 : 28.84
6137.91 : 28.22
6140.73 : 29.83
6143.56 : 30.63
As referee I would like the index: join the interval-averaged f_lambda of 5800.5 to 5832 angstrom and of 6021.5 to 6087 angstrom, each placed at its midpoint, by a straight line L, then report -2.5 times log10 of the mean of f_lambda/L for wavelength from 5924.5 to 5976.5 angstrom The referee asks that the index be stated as 0.17 mag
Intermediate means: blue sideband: 28.7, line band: 24.7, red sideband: 28.7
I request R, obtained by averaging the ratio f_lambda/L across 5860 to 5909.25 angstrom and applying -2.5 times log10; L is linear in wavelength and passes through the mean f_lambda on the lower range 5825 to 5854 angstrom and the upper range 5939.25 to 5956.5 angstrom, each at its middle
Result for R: 0.340 mag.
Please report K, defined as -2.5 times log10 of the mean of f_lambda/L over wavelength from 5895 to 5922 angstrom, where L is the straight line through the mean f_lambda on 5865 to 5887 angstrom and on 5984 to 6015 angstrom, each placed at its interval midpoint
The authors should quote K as 0.16 mag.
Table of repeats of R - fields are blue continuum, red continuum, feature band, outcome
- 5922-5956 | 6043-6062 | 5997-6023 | 0.04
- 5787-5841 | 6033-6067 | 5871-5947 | 0.34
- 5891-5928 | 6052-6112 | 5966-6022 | -0.09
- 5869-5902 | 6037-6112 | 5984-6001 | -0.11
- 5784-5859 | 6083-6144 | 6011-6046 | 0.03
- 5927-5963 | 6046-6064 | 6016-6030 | 0.03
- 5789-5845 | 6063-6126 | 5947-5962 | 0.19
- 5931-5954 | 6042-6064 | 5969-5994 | 0.02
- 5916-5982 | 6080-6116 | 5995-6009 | -0.01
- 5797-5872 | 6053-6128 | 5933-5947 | 0.10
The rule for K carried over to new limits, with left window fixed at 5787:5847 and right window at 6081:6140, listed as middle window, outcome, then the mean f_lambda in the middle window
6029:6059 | -0.01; 28.7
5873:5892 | 0.49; 18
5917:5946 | 0.16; 24.3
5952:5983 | 0.15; 24.8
